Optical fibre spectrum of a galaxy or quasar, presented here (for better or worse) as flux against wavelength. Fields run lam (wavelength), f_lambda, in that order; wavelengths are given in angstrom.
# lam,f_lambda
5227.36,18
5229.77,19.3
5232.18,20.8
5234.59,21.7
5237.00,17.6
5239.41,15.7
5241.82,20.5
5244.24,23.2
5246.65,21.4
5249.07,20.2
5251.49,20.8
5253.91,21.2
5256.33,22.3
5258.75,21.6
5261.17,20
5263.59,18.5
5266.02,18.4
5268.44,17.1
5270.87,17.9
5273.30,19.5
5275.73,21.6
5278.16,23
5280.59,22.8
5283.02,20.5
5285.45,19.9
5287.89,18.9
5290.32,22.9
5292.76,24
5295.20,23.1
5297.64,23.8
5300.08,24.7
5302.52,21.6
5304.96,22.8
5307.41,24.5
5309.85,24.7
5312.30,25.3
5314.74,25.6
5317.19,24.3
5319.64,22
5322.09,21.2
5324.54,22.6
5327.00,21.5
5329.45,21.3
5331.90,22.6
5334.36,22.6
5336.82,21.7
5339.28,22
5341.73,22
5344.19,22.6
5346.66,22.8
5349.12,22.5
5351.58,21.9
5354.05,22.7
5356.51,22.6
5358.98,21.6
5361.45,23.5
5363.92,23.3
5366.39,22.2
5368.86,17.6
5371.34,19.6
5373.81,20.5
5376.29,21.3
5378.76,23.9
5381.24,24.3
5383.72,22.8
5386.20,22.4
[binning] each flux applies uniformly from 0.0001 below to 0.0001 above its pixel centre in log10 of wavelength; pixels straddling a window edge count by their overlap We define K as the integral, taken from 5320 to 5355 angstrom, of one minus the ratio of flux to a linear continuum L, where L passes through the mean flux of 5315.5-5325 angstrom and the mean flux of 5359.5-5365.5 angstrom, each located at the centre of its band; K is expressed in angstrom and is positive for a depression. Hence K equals 1.1 angstrom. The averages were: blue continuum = 22.7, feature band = 22.1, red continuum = 23.1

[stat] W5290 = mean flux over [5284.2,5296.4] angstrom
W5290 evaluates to 21.8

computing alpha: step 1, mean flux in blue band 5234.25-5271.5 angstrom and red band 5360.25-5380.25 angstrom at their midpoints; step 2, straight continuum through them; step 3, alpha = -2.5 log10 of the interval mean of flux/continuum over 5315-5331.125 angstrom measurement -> -0.08 mag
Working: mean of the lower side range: 19.9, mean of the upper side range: 21.5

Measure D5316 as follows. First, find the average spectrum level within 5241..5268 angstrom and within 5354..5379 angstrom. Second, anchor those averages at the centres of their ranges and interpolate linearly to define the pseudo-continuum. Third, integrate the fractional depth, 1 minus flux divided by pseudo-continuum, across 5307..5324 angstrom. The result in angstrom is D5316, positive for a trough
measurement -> -2.2 angstrom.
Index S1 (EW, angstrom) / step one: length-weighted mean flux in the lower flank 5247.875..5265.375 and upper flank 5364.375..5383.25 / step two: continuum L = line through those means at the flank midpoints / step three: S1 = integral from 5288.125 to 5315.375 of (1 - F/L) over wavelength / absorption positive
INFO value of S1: -3.6 angstrom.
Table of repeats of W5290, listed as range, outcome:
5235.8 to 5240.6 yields 16.7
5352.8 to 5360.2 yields 22.3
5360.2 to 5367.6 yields 23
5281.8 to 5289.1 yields 19.8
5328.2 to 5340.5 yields 22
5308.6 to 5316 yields 25.2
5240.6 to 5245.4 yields 21.8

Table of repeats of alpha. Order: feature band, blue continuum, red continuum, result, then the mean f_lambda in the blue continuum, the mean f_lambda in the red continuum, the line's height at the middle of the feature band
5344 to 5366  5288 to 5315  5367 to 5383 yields -0.03 mag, 23.6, 21.3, 21.9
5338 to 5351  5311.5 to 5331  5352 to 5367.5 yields 0.02 mag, 22.9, 22.6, 22.7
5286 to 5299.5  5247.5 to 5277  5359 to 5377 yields -0.11 mag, 19.9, 21.2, 20.3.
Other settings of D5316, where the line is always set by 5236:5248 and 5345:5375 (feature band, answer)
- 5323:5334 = -0.4 angstrom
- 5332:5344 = -0.5 angstrom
